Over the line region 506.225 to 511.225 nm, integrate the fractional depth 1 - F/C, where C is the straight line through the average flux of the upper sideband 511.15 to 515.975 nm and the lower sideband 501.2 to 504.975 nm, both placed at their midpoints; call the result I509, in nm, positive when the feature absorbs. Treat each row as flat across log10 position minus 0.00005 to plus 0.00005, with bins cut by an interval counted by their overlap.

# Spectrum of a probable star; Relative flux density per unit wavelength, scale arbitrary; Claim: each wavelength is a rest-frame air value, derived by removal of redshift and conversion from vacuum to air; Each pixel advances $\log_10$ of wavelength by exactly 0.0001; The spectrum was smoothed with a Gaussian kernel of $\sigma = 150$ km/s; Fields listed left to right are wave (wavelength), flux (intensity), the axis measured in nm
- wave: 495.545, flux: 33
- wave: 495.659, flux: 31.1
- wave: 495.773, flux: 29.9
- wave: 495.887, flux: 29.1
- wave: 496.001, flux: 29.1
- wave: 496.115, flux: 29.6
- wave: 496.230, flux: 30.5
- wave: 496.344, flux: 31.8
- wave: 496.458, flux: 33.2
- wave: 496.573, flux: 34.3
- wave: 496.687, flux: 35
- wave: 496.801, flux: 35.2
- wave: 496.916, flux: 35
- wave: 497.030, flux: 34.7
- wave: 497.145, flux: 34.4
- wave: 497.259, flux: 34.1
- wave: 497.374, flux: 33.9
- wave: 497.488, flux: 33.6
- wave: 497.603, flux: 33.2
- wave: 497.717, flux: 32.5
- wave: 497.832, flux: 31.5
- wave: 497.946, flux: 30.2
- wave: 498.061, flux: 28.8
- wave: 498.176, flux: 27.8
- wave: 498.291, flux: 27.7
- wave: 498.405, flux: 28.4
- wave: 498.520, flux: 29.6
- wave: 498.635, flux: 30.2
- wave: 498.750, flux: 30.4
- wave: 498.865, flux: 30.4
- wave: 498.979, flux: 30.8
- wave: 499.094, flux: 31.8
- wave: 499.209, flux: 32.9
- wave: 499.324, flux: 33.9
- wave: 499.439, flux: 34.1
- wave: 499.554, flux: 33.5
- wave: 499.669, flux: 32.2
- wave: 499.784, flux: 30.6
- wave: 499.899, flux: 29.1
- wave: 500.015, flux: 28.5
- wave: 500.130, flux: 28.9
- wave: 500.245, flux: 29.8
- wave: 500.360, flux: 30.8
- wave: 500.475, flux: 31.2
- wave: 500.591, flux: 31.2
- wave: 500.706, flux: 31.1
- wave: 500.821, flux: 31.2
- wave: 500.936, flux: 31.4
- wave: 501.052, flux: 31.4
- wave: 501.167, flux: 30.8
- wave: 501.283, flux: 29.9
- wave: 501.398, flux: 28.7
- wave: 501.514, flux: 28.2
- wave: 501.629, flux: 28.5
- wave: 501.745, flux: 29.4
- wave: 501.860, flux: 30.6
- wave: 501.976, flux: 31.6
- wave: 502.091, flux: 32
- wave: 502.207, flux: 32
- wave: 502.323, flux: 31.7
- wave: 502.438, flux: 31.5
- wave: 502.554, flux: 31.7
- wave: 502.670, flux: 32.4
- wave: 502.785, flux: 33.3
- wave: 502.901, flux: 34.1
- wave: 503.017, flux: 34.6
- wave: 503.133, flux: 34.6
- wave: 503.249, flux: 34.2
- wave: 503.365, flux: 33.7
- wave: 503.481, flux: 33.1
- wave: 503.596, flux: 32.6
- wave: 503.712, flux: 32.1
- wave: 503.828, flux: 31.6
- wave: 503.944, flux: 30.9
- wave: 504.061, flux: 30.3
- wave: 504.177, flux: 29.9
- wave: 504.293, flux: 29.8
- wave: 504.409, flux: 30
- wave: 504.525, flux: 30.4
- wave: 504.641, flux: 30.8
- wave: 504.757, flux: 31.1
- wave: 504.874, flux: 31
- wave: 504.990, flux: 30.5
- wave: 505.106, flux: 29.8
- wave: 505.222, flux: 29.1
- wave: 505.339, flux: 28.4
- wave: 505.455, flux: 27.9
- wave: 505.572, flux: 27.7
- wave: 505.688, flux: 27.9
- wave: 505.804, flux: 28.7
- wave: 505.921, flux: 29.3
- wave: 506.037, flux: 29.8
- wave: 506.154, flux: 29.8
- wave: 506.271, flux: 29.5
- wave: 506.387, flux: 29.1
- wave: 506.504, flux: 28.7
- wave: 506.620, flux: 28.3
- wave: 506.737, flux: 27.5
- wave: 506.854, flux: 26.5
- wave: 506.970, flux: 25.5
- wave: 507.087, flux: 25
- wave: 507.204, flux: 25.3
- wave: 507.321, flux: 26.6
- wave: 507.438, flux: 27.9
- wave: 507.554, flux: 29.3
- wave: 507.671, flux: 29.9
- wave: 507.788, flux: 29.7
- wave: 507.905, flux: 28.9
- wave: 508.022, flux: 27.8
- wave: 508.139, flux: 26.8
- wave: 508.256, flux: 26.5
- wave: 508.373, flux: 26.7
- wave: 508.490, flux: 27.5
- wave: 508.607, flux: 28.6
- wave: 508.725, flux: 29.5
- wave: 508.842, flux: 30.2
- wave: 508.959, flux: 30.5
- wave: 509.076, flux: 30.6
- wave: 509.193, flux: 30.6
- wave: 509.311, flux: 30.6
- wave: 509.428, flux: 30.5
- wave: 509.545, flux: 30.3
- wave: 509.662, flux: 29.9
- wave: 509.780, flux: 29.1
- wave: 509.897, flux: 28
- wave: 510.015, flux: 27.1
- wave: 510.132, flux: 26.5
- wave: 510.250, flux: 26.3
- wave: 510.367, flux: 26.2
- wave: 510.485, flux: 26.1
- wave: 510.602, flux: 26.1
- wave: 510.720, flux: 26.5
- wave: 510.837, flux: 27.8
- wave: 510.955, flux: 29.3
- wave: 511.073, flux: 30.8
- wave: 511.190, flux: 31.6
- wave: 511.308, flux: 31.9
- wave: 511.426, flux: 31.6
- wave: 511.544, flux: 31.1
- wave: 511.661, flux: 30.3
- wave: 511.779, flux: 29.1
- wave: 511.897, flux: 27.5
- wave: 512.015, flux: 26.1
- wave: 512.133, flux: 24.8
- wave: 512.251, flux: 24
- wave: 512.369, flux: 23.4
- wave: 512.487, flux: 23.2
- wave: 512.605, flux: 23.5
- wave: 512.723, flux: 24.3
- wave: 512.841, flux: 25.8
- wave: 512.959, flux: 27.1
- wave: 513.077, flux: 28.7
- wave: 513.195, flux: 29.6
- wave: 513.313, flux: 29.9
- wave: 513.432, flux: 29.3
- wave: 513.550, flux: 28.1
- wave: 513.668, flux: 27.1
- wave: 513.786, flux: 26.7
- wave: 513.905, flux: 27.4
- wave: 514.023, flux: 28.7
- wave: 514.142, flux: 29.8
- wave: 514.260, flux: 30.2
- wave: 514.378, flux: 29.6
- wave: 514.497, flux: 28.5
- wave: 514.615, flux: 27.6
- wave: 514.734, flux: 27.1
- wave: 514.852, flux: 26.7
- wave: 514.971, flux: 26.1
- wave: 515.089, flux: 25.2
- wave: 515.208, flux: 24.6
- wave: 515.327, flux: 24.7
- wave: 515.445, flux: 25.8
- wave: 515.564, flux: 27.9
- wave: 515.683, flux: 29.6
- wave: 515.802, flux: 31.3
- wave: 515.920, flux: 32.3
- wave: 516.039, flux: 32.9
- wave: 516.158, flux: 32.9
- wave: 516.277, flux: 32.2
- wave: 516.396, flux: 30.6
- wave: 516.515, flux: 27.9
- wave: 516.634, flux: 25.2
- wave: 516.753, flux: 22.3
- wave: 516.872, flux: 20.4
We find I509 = 0.20 nm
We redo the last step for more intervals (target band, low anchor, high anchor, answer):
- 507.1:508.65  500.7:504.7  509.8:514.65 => 0.09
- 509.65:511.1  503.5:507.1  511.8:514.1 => 0.00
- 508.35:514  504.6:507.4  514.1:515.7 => -0.06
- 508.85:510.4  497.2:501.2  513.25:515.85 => -0.01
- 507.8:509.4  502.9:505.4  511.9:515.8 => 0.03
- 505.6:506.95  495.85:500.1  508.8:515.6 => 0.04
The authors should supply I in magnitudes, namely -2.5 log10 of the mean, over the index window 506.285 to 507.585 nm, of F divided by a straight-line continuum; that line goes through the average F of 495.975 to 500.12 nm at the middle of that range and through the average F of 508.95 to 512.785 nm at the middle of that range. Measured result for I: 0.071 mag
